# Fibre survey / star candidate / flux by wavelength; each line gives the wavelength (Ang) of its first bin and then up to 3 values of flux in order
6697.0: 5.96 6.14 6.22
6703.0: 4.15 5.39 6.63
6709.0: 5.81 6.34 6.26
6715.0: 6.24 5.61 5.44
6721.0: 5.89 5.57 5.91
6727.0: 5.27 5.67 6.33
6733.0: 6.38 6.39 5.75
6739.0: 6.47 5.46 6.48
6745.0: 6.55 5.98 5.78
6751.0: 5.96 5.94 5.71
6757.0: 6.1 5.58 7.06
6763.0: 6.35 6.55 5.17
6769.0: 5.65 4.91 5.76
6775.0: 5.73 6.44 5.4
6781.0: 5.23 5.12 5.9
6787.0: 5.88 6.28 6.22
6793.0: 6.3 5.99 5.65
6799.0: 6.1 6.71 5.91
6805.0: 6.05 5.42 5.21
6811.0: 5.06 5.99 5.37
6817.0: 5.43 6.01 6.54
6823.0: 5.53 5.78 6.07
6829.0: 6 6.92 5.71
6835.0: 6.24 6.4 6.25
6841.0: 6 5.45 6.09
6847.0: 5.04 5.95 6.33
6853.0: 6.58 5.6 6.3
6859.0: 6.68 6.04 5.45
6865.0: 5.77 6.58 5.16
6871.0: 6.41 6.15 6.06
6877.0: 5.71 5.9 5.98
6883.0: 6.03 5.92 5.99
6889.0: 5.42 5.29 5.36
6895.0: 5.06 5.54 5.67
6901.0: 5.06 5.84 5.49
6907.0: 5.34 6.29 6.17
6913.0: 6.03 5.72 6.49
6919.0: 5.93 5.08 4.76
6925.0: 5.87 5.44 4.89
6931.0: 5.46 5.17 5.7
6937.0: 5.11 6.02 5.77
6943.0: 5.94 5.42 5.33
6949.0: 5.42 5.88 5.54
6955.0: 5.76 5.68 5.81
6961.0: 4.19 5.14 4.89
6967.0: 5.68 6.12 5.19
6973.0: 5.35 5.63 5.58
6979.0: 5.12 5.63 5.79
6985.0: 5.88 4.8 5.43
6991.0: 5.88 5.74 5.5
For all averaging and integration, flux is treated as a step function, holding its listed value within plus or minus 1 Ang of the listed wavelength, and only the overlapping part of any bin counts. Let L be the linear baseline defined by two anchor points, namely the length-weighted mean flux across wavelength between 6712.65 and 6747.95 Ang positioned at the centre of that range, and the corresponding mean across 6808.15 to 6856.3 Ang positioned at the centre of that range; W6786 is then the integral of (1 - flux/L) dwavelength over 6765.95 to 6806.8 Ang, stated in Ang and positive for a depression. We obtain 0.8 Ang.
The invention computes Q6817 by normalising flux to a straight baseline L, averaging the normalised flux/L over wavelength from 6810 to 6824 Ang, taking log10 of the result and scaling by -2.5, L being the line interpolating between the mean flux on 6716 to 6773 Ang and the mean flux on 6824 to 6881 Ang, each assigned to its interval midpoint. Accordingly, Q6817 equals 0.053 mag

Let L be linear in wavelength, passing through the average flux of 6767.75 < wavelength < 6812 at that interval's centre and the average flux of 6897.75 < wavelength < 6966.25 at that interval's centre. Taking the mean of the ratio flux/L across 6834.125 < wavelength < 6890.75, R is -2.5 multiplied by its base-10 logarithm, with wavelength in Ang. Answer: -0.06 mag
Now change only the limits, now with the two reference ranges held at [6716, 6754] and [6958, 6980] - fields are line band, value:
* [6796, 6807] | -0.05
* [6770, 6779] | 0.03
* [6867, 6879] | -0.07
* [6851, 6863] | -0.10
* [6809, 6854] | -0.04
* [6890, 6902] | 0.04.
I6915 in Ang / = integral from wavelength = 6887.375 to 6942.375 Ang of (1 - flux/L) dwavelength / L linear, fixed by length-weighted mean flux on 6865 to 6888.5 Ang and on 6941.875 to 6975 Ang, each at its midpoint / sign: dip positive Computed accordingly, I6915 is 1.63 Ang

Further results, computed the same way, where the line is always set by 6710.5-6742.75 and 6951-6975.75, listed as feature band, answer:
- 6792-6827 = -0.4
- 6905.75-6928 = -0.8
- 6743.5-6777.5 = -0.5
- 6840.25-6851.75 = -0.2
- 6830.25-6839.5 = -0.9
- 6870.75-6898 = -0.7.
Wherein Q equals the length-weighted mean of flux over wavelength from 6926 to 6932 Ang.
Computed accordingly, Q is 5.26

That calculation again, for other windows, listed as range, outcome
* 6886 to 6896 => 5.42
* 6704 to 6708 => 6.01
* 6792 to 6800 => 6.01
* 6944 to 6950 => 5.39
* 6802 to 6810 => 5.65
